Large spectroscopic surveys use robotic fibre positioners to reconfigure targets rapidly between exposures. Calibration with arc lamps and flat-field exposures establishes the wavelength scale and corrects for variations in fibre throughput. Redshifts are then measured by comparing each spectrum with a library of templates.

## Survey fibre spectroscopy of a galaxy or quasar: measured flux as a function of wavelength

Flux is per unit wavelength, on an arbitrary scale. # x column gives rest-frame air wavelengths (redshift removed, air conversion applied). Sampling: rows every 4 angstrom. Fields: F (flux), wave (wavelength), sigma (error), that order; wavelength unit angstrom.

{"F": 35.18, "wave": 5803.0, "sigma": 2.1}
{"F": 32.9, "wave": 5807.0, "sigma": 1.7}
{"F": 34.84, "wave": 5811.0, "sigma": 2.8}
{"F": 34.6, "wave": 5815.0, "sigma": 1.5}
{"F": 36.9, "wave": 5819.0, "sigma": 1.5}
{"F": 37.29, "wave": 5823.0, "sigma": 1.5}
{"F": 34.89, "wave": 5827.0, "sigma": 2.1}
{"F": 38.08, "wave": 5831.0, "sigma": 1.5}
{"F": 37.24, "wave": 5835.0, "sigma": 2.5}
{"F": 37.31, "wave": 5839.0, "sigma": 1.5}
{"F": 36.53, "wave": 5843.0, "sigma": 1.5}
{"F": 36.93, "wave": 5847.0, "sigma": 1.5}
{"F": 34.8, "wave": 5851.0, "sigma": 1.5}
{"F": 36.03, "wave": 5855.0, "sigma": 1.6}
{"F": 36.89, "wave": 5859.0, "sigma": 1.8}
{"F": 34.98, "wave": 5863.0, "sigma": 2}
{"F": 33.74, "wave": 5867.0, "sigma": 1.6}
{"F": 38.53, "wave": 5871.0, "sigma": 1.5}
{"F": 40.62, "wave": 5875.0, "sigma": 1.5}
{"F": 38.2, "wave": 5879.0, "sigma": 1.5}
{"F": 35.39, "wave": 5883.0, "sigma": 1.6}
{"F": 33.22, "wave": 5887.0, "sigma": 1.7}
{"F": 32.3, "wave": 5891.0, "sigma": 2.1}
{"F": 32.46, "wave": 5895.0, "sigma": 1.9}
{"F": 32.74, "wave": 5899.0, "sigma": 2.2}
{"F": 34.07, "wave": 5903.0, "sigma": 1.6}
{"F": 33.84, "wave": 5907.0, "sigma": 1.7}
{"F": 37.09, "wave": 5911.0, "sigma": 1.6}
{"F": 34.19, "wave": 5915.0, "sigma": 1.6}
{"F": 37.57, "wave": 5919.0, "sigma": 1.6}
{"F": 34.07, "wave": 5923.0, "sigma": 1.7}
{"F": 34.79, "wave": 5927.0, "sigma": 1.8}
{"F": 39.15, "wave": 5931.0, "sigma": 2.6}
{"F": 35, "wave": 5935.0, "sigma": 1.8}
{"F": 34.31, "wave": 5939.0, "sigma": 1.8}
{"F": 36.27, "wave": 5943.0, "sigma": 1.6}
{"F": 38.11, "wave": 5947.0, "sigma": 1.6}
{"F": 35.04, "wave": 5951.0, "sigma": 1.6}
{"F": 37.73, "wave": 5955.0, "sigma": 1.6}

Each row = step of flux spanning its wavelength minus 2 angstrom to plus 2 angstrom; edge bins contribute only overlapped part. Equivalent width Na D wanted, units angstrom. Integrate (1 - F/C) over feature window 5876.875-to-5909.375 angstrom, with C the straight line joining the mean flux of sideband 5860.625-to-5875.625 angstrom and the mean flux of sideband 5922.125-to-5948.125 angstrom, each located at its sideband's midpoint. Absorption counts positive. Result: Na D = 2.1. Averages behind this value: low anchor 36.6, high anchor 36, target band 34.1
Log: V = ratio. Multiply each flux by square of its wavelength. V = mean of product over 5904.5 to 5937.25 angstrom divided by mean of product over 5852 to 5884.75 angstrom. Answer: 1.0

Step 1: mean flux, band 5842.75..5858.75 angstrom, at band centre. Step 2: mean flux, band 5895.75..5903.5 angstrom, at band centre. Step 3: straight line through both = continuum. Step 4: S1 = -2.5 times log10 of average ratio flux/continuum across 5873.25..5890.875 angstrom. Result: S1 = -0.065 mag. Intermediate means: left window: 36.1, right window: 33.1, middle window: 36.3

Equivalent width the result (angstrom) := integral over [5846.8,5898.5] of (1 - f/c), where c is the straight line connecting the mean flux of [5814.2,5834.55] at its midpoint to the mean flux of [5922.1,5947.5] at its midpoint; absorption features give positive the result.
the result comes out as 1.0 angstrom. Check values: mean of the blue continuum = 36.5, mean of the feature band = 35.6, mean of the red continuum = 35.9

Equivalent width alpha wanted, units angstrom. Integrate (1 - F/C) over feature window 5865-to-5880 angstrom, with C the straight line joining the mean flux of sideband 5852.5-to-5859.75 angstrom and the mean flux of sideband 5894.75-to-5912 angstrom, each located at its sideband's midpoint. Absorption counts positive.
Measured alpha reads -1.0 angstrom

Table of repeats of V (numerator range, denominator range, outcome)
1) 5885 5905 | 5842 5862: 0.92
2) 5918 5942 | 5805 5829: 1.05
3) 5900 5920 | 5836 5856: 0.99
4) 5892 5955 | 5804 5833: 1.03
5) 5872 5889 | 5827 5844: 1.01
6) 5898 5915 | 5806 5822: 1.02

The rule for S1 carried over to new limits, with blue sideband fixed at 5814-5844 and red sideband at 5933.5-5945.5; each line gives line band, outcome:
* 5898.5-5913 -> 0.035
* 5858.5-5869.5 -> 0.034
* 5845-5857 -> 0.015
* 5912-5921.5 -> -0.009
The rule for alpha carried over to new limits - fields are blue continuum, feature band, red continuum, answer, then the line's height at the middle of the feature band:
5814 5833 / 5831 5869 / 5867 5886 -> 0.8 angstrom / 37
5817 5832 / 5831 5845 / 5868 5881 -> 0.0 angstrom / 37.2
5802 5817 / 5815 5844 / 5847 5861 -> -1.4 angstrom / 35.1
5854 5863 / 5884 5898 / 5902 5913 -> 1.0 angstrom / 35.5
